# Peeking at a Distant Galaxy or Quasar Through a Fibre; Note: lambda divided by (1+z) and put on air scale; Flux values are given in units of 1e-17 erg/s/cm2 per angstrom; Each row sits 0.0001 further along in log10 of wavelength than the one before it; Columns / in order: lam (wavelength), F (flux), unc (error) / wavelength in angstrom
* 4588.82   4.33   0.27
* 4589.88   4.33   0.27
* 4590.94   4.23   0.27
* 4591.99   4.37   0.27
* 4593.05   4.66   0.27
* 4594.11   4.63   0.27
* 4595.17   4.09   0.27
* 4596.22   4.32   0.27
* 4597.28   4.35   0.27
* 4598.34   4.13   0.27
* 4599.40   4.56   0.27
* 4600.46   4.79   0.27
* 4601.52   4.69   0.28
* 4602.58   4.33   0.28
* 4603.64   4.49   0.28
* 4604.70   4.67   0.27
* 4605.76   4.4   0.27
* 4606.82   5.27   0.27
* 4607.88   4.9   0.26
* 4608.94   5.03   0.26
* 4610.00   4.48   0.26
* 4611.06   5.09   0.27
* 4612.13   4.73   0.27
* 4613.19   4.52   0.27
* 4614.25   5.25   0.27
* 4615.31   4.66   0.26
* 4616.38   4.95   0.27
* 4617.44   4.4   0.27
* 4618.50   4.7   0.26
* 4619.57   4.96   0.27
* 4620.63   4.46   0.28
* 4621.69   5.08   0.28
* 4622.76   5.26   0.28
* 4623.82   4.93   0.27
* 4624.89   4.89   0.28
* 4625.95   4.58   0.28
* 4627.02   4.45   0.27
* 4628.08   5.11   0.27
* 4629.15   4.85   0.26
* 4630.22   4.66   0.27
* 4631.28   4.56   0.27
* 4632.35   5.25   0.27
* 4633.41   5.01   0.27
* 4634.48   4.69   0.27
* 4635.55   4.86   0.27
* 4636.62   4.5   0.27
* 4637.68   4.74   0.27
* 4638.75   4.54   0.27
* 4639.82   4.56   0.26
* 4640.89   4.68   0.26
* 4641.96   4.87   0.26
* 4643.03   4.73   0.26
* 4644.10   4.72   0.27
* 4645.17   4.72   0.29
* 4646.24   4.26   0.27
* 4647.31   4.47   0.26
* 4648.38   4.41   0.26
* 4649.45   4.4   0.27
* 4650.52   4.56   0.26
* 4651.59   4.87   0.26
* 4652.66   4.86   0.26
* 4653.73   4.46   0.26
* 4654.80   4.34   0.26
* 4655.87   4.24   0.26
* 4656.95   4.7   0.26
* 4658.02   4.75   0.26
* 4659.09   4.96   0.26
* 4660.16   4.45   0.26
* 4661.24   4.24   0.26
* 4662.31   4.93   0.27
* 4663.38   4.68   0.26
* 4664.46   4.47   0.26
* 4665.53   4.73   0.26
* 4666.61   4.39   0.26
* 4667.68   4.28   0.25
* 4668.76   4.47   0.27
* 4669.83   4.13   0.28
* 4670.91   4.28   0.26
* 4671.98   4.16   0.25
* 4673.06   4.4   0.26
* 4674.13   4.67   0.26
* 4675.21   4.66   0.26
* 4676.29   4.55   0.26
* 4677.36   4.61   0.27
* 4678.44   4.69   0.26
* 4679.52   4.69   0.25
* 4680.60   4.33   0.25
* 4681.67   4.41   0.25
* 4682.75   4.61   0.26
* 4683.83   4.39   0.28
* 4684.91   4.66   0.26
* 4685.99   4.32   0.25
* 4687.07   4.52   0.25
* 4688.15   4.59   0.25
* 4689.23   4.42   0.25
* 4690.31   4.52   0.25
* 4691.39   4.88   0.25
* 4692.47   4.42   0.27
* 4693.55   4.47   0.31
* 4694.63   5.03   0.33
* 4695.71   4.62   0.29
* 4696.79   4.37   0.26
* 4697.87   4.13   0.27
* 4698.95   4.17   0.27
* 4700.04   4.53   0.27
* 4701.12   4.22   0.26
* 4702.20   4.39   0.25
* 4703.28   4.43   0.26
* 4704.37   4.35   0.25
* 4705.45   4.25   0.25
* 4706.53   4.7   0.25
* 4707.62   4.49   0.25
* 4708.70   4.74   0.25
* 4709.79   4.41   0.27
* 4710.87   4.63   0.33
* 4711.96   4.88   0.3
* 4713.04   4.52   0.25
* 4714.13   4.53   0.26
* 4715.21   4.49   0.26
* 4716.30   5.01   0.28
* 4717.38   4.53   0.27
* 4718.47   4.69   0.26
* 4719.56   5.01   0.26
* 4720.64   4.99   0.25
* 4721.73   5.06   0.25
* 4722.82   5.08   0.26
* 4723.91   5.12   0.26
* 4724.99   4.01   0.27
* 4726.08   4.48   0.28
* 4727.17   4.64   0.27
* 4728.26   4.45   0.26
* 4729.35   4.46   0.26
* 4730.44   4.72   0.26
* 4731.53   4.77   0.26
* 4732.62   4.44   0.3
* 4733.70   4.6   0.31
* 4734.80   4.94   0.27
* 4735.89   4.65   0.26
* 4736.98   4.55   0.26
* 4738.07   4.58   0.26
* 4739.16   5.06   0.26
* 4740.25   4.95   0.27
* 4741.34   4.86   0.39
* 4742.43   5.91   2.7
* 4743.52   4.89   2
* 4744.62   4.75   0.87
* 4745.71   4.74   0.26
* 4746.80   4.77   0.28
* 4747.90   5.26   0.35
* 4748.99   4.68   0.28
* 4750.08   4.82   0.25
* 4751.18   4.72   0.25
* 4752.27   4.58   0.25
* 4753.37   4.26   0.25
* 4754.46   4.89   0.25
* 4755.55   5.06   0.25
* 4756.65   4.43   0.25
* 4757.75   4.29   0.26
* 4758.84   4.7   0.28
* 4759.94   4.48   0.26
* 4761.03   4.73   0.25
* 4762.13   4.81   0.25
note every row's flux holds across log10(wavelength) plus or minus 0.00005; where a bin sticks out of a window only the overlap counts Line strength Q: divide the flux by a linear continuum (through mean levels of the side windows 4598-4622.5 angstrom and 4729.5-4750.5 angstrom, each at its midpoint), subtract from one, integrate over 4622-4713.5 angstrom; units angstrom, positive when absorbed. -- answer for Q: 3.7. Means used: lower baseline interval 4.73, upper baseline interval 4.83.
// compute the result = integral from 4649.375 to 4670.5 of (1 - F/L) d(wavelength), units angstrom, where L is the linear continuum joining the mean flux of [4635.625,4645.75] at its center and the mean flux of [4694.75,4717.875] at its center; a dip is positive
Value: 0.4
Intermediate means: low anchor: 4.68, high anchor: 4.51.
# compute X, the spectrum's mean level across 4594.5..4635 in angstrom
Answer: 4.73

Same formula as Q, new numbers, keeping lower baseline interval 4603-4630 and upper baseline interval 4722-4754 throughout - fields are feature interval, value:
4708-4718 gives 0.3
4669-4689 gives 1.2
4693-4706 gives 1.0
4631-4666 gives 1.1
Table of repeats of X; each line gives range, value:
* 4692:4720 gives 4.54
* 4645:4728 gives 4.55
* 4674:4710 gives 4.5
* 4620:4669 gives 4.67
